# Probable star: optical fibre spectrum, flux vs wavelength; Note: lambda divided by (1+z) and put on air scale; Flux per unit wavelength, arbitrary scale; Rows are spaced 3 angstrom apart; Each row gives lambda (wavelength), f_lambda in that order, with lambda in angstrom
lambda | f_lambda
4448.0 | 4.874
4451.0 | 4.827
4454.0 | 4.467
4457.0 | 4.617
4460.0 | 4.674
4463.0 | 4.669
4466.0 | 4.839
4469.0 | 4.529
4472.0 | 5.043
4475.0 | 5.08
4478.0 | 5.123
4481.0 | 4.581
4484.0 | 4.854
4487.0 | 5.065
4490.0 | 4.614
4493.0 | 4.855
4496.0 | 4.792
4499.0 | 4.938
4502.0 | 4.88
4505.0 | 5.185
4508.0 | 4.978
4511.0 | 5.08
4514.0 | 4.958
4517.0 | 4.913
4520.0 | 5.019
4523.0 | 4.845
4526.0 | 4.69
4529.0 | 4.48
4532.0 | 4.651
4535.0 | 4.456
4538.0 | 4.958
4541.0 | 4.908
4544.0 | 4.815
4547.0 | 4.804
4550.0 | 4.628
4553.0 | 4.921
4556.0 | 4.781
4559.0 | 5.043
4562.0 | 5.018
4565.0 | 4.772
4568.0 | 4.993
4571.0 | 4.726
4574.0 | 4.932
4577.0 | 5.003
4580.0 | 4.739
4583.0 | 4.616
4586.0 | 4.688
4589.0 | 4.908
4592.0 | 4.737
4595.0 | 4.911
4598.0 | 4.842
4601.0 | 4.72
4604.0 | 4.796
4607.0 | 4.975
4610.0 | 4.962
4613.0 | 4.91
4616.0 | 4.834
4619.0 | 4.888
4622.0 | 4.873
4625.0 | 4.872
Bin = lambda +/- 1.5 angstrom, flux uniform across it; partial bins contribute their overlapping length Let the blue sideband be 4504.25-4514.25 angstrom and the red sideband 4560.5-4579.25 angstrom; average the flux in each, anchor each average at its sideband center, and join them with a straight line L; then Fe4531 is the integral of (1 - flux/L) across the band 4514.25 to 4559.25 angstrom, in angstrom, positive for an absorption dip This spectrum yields 1.7 angstrom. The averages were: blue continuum 5.05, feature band 4.79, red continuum 4.9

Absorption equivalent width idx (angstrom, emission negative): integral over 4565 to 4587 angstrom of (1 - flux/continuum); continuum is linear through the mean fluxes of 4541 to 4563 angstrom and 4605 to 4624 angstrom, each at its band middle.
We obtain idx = 0.3 angstrom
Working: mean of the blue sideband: 4.86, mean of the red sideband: 4.9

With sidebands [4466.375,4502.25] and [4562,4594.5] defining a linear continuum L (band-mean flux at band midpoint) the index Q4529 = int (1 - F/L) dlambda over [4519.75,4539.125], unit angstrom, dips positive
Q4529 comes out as 0.6 angstrom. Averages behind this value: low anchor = 4.86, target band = 4.71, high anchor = 4.82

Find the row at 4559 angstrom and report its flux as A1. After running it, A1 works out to 5.043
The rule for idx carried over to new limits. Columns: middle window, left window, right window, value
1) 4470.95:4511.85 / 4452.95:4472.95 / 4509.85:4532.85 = -1.49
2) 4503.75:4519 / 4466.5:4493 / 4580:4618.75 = -0.53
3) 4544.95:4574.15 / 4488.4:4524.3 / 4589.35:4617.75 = 0.17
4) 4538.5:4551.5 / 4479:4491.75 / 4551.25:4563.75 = 0.28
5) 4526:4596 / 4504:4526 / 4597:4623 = 1.71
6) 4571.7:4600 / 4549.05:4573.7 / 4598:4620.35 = 0.31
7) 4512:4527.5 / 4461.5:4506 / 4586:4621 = -0.09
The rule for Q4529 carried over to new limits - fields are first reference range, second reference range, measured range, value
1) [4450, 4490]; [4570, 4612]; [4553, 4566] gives -0.25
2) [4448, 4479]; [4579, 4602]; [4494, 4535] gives -0.70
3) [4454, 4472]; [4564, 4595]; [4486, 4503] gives -0.48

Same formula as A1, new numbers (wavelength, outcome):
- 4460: 4.674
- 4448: 4.874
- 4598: 4.842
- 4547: 4.804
